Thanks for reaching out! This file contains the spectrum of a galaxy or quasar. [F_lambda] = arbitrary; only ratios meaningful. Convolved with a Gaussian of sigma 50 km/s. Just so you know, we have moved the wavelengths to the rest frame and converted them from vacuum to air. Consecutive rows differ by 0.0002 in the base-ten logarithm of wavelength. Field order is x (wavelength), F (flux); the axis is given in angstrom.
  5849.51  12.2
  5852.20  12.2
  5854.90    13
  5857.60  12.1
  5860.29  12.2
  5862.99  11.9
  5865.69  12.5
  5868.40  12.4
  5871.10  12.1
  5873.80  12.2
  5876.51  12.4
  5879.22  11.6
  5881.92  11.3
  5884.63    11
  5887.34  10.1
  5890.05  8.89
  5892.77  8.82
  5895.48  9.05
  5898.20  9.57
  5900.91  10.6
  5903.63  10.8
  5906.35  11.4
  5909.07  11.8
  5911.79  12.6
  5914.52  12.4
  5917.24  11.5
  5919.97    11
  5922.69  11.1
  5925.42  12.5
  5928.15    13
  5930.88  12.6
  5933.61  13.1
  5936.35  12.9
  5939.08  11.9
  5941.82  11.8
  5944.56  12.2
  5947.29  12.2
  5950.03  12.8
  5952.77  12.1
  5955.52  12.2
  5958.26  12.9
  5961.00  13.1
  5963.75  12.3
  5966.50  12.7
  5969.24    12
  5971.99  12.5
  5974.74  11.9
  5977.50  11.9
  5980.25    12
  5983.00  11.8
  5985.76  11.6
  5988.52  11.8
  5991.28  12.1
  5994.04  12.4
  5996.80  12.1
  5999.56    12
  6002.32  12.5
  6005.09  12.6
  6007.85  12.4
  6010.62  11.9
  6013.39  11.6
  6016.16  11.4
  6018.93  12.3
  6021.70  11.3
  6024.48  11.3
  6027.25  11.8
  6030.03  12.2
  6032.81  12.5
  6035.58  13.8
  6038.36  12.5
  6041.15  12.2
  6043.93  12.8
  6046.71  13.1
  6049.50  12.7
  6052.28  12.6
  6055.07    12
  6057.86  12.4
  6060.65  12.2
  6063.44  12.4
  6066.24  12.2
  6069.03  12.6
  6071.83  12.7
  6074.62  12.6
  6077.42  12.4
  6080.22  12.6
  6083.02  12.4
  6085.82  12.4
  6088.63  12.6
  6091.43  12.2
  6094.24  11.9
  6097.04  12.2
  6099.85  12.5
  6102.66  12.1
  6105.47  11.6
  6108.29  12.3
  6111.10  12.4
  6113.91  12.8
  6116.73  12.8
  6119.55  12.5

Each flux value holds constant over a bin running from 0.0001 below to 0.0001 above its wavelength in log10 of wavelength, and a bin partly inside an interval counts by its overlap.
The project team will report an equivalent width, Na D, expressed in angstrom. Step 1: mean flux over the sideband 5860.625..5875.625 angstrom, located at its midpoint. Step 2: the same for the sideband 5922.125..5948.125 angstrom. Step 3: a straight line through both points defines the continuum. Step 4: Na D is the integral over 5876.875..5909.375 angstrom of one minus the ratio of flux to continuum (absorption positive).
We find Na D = 4.9 angstrom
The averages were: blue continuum 12.2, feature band 10.4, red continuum 12.4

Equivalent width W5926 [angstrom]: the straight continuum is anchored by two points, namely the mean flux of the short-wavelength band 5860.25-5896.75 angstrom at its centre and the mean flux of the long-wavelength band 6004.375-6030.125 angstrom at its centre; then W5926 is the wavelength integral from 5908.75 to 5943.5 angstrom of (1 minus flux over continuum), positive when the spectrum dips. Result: -2.4 angstrom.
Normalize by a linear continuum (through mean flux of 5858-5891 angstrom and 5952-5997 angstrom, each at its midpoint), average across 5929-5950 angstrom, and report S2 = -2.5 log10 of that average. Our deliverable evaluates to -0.04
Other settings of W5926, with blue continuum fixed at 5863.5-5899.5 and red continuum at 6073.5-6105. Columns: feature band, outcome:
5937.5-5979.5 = -3.1 angstrom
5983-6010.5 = -1.0 angstrom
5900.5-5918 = -0.8 angstrom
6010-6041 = -0.4 angstrom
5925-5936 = -1.5 angstrom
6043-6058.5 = -0.7 angstrom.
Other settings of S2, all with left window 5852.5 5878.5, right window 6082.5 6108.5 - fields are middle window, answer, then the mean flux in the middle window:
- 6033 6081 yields -0.031 mag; 12.6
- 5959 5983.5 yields -0.003 mag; 12.3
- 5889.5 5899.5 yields 0.326 mag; 9.09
